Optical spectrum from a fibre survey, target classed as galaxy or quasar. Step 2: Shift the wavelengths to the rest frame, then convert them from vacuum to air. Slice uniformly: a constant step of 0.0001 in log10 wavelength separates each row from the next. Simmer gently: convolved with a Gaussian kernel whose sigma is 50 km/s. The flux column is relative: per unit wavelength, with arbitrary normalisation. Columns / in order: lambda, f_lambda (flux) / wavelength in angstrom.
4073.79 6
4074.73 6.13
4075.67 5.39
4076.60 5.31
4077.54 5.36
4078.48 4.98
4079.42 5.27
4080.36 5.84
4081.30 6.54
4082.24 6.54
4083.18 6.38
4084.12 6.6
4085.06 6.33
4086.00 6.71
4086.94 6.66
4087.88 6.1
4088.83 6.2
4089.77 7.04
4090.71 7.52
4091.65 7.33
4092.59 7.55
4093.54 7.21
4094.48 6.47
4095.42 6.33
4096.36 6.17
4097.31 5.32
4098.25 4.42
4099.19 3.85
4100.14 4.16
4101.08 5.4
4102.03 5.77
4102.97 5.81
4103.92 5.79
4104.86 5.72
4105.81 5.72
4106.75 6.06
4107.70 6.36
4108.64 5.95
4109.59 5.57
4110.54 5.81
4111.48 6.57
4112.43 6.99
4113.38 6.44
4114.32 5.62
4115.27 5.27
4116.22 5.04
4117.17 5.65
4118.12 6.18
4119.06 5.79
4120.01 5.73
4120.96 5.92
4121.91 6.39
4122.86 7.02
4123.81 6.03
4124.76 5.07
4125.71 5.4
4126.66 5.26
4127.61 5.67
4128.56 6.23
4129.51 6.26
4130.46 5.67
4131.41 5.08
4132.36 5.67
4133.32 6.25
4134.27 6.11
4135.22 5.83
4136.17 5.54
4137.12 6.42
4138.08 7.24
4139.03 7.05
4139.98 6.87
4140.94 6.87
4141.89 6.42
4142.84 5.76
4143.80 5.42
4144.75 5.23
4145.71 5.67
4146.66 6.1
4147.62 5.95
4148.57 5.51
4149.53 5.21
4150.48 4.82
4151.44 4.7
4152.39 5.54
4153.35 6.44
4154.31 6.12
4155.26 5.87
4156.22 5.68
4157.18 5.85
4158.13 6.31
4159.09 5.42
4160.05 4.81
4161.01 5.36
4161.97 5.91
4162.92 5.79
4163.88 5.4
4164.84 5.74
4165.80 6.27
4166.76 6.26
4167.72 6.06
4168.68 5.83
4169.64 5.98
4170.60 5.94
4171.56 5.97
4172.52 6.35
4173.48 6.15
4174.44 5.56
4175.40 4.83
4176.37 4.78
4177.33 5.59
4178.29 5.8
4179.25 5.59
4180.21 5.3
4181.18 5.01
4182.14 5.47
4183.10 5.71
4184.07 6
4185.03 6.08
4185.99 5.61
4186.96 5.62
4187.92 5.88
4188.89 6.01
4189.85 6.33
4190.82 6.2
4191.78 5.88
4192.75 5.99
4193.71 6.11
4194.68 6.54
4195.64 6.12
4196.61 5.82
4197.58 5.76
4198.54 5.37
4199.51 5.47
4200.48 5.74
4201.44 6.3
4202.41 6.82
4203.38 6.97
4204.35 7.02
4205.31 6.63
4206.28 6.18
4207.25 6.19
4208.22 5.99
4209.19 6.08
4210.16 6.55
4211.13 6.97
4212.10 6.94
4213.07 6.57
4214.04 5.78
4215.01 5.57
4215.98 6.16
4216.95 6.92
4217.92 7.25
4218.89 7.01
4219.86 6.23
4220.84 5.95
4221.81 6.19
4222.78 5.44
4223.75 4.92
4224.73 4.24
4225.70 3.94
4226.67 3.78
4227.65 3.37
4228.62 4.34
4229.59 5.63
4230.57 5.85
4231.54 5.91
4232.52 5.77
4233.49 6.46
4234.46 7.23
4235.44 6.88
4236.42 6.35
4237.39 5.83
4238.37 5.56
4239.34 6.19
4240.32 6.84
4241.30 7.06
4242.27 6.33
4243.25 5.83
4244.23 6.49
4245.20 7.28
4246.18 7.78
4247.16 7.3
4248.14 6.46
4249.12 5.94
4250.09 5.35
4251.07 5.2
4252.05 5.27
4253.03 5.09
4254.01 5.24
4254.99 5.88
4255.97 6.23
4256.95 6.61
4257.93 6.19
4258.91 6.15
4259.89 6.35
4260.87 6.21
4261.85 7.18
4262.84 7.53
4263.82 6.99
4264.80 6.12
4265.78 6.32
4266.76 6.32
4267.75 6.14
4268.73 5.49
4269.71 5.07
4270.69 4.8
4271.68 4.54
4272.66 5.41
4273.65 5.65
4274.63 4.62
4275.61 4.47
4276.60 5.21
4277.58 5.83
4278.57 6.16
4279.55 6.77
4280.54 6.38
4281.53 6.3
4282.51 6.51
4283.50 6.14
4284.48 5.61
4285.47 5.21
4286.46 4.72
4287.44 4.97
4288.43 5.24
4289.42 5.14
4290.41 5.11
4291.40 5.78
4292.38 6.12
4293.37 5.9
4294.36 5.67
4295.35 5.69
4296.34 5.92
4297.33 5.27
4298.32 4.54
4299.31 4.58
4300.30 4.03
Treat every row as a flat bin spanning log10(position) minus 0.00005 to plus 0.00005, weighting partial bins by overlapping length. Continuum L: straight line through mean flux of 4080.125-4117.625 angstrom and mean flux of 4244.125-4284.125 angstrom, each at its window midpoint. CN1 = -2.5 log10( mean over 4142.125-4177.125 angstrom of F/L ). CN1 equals 0.067 mag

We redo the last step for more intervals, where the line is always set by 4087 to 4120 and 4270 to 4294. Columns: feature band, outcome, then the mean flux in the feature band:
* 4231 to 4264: -0.129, 6.32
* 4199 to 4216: -0.112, 6.33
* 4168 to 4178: 0.018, 5.71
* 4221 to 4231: 0.180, 4.8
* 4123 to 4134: 0.033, 5.74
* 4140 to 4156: 0.020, 5.76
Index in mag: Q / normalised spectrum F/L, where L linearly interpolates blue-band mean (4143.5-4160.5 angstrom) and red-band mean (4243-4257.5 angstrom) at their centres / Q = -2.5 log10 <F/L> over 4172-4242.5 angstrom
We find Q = -0.01 mag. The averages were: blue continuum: 5.6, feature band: 5.93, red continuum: 6.14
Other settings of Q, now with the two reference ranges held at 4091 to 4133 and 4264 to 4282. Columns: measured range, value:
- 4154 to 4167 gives 0.01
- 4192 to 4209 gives -0.08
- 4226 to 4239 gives 0.02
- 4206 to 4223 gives -0.11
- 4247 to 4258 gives -0.03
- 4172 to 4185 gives 0.04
